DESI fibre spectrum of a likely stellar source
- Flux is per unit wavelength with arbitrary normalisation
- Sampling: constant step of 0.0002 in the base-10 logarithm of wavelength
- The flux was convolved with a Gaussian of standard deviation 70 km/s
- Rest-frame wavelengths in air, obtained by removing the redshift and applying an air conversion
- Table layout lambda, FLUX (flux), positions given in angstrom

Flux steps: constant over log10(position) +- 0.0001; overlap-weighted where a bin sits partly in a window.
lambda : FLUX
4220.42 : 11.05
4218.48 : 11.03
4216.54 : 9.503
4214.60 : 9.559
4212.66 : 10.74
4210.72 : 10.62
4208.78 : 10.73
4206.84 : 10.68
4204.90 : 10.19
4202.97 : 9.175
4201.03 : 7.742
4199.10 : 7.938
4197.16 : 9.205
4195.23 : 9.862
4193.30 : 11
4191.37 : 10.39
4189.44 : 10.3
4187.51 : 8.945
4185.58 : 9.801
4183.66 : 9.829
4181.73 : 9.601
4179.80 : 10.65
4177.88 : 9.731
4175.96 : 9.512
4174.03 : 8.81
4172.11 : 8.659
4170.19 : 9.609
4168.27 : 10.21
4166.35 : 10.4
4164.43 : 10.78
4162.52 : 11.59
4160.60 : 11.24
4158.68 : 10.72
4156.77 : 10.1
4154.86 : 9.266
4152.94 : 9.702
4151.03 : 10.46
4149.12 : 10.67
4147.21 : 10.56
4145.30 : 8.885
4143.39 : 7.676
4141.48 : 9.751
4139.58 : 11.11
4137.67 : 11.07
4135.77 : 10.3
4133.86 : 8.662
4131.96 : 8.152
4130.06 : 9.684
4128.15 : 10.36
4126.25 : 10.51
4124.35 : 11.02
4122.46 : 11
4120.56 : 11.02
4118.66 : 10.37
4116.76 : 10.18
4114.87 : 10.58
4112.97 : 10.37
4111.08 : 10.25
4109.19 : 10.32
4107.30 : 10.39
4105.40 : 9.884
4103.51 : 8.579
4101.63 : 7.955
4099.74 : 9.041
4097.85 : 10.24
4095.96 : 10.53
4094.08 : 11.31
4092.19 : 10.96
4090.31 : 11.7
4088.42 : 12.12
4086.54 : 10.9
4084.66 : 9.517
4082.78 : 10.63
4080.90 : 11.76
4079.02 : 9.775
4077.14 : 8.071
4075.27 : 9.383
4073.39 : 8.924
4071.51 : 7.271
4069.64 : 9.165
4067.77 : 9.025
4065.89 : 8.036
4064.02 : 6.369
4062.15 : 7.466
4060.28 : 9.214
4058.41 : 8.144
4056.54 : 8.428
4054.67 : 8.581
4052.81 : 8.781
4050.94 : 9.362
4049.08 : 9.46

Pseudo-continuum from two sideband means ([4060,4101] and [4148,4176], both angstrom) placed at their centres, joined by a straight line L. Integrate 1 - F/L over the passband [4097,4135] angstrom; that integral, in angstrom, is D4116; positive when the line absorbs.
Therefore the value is -0.4 angstrom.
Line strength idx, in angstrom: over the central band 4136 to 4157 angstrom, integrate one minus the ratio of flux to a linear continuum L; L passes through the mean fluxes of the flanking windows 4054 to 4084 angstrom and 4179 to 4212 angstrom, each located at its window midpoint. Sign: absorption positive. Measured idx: -1.19 angstrom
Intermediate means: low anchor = 8.77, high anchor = 9.81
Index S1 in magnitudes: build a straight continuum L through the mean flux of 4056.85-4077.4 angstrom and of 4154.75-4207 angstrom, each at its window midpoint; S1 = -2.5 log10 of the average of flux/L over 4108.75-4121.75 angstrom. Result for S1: -0.17 mag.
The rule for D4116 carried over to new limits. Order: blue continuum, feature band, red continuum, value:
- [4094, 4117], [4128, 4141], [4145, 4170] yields 0.38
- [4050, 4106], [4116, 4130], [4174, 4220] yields -1.51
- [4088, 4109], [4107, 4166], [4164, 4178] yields -1.78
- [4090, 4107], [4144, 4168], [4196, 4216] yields -1.27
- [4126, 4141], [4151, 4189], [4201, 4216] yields 0.10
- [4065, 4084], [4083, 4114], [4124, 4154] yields -2.64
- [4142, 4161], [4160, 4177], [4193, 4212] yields -0.42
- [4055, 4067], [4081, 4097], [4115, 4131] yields -3.28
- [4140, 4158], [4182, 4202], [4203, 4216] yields 1.24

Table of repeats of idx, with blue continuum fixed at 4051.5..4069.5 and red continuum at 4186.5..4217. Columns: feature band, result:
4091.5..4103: -1.7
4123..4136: -1.2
